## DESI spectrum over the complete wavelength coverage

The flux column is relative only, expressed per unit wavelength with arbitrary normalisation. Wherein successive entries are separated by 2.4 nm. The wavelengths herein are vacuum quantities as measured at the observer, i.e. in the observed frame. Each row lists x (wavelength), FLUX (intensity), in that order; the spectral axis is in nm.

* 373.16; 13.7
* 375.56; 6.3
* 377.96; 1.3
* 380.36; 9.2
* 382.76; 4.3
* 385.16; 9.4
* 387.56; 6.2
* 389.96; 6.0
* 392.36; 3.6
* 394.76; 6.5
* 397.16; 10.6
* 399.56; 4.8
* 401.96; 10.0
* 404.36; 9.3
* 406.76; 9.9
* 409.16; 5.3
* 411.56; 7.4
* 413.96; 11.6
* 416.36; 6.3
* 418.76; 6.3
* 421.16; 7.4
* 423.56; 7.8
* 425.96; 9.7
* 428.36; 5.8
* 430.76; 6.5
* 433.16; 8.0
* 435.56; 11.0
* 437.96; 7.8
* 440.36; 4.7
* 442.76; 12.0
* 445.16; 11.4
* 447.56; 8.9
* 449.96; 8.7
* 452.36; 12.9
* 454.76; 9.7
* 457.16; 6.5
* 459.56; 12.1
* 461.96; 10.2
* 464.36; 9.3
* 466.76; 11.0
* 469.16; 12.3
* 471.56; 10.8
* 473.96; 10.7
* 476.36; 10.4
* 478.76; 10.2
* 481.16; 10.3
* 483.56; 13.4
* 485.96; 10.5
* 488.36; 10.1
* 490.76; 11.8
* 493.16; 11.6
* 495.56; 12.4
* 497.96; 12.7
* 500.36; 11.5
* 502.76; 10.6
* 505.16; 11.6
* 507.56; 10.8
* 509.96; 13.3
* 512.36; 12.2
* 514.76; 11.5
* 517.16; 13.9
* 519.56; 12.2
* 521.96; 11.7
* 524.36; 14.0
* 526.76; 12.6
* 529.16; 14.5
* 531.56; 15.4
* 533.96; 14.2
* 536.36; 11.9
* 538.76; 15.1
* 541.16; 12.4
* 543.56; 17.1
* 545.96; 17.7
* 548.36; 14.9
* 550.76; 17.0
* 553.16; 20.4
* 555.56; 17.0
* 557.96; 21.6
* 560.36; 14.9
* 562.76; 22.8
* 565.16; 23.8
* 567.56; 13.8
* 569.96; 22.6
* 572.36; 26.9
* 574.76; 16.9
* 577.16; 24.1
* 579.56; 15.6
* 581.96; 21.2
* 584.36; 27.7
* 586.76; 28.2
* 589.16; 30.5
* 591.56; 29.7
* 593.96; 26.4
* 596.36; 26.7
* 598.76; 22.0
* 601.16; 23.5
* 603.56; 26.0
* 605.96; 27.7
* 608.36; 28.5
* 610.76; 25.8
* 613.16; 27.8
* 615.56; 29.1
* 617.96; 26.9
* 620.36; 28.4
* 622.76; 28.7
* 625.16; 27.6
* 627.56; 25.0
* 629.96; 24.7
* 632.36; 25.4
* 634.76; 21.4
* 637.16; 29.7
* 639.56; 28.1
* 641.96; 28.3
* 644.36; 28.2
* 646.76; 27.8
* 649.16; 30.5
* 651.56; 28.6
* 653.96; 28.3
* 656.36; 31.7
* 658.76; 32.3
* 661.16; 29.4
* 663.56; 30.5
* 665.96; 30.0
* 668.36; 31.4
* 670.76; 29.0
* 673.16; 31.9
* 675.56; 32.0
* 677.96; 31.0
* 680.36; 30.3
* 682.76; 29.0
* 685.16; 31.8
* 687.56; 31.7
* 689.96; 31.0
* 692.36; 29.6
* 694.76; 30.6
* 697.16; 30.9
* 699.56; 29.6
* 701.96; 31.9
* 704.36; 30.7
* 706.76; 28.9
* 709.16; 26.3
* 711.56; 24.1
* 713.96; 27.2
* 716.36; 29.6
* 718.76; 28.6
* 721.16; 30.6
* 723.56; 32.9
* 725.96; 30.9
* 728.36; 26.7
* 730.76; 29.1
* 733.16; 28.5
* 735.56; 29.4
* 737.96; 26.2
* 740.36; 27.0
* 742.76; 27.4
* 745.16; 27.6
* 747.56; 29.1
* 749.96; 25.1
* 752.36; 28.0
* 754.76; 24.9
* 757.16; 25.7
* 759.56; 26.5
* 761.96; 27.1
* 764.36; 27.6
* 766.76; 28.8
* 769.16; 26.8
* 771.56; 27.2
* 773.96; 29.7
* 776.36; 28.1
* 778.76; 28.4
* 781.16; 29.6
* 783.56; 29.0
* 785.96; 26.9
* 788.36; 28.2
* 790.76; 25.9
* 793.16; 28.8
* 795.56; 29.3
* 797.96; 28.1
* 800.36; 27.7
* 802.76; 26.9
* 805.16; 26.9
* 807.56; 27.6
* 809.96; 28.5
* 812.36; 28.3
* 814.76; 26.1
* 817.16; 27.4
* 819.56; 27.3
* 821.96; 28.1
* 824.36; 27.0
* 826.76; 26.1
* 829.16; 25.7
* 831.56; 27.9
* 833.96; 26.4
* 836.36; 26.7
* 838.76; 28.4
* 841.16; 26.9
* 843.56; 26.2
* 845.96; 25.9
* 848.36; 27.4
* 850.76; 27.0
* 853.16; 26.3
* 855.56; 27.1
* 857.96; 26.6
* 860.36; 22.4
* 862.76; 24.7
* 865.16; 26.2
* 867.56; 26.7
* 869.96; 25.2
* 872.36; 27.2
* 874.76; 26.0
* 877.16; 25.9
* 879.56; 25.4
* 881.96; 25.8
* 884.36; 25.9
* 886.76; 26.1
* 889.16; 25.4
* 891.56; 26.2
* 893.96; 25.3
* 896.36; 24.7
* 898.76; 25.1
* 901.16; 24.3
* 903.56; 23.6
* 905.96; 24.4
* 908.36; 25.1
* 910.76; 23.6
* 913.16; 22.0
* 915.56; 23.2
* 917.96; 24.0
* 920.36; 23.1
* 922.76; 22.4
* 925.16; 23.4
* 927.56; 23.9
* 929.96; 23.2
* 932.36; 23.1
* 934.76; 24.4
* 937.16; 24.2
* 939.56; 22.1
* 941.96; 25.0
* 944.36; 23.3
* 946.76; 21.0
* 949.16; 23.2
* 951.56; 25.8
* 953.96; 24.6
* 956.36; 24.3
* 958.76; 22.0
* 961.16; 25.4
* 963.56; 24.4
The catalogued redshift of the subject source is 0.461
